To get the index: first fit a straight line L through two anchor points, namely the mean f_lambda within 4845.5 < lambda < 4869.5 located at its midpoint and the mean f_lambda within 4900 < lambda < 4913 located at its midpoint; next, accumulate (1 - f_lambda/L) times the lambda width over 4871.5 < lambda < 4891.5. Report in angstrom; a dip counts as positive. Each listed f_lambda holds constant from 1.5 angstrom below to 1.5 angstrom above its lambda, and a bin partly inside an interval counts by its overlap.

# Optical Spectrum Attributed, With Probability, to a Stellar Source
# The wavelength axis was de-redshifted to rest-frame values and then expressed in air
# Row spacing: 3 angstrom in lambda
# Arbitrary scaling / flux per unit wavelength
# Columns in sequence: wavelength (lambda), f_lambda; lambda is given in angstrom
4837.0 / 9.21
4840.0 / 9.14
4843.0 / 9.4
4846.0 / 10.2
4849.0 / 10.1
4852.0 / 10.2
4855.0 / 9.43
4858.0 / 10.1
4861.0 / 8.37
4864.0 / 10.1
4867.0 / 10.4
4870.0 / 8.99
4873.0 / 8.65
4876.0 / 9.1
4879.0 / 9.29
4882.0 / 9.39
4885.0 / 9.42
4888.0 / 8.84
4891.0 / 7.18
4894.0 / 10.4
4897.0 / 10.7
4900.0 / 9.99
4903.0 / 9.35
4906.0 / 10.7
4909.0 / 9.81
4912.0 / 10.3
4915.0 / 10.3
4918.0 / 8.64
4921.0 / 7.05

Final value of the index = 2.00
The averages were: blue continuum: 9.81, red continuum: 10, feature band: 8.92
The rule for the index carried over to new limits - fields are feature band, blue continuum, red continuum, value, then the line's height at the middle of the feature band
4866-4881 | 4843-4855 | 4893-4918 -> 1.2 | 10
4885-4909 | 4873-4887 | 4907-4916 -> 0.3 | 9.72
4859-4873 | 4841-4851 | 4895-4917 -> 0.8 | 9.96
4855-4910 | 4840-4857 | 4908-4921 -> 0.8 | 9.62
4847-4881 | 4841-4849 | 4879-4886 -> 0.2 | 9.59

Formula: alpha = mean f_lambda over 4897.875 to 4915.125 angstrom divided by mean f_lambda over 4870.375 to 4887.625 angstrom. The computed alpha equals 1.1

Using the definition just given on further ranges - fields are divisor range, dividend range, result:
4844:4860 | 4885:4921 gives 0.96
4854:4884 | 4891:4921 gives 1.04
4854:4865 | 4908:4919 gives 1.04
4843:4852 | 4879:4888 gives 0.93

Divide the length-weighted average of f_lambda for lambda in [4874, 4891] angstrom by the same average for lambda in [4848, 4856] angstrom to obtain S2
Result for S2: 0.91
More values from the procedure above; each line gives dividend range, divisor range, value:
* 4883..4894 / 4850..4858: 0.89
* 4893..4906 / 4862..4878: 1.08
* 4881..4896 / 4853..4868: 0.94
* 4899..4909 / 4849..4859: 1.01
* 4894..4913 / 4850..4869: 1.04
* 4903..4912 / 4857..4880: 1.08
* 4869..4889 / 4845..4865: 0.93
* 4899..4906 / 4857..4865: 1.04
